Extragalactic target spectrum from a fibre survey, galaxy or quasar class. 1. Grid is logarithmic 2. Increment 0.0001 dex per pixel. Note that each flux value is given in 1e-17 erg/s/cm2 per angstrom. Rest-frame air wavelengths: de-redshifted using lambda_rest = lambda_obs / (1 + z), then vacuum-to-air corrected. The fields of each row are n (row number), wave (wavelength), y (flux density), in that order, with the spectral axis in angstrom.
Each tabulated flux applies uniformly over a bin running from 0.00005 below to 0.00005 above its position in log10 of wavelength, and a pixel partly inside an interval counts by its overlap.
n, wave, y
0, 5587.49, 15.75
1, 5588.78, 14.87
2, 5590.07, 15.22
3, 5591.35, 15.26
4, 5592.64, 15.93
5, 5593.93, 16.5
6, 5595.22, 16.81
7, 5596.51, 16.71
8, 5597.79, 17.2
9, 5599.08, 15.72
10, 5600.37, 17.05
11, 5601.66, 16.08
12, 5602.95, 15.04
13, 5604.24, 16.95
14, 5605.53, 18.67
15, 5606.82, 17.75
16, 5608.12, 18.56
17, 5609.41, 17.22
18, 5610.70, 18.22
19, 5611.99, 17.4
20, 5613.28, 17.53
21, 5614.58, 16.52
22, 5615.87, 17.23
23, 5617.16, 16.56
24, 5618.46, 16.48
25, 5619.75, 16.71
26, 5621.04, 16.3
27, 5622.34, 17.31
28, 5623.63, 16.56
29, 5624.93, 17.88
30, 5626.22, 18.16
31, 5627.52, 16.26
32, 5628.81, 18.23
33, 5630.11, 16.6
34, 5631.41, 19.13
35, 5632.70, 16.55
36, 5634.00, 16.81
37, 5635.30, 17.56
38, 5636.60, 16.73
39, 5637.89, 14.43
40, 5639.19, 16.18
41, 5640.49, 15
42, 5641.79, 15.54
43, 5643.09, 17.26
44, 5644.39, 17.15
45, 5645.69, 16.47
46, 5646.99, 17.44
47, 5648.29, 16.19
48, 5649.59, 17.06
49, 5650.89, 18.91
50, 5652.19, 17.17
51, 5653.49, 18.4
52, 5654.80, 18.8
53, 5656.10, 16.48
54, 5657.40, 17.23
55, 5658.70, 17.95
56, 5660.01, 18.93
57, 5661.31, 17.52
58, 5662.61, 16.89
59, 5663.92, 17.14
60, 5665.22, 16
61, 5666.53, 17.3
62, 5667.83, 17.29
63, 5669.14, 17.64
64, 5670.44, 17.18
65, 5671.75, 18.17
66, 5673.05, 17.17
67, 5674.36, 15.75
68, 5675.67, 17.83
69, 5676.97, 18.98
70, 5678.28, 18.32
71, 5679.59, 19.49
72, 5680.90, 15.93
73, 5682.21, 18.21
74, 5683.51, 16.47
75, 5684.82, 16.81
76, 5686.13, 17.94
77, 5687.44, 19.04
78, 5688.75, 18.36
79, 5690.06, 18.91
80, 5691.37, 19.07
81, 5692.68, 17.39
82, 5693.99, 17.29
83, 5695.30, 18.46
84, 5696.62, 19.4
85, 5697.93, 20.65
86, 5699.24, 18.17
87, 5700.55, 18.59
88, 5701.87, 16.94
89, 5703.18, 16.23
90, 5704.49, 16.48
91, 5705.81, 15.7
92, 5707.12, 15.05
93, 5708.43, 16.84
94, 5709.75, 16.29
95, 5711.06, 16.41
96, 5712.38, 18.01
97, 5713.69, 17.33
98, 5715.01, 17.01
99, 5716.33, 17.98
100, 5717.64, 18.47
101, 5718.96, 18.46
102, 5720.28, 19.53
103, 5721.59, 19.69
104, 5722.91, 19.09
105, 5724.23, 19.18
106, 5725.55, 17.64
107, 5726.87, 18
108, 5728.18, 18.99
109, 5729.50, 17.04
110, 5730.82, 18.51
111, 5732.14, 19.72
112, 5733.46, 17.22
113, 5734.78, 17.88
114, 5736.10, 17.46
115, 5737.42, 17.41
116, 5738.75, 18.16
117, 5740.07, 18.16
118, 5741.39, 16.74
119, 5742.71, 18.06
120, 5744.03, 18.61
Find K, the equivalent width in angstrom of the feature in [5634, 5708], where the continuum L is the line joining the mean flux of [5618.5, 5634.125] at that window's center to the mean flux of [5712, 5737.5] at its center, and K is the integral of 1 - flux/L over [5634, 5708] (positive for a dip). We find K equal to 1.18 angstrom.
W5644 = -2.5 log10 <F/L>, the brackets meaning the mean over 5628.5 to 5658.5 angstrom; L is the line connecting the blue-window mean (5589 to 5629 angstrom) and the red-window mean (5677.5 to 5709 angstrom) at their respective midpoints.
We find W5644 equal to 0.01 mag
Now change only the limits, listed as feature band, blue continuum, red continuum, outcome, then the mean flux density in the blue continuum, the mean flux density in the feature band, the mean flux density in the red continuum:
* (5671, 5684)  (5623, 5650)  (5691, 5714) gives -0.027 mag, 16.8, 17.6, 17.4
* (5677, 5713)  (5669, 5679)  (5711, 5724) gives 0.018 mag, 17.6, 17.7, 18.3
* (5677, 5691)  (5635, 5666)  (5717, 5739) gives -0.025 mag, 17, 18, 18.4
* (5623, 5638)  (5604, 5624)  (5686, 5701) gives 0.023 mag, 17.3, 17.2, 18.6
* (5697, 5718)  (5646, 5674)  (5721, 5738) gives 0.046 mag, 17.4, 17.3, 18.3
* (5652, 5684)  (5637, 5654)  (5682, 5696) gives -0.011 mag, 16.7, 17.5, 18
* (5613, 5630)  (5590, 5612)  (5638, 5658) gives -0.010 mag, 16.8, 17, 16.9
